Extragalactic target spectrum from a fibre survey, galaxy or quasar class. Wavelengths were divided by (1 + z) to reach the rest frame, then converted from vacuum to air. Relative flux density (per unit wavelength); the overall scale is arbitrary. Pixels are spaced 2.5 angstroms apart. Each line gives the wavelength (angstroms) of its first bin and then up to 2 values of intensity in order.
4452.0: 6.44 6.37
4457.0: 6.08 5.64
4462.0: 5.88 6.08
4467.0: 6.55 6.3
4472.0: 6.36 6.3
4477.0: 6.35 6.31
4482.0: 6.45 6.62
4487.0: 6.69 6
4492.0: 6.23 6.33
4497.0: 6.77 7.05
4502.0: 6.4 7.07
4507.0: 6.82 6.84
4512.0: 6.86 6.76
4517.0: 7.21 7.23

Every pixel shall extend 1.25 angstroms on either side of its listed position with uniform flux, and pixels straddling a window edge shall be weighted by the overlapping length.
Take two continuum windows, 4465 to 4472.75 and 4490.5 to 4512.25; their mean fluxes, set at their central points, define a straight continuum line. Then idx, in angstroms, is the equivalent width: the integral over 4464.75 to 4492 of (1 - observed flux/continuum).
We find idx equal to 0.4 angstroms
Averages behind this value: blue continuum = 6.37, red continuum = 6.69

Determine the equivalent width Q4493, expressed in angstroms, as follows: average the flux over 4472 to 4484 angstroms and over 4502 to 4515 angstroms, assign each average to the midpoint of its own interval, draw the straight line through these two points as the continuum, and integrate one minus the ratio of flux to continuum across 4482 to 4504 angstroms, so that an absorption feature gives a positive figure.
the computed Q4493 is 0.2 angstroms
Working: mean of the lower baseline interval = 6.37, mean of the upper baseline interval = 6.83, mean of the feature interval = 6.53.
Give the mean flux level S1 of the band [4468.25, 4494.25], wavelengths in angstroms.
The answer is 6.36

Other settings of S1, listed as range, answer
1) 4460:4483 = 6.26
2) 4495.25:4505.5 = 6.79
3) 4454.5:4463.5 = 5.94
